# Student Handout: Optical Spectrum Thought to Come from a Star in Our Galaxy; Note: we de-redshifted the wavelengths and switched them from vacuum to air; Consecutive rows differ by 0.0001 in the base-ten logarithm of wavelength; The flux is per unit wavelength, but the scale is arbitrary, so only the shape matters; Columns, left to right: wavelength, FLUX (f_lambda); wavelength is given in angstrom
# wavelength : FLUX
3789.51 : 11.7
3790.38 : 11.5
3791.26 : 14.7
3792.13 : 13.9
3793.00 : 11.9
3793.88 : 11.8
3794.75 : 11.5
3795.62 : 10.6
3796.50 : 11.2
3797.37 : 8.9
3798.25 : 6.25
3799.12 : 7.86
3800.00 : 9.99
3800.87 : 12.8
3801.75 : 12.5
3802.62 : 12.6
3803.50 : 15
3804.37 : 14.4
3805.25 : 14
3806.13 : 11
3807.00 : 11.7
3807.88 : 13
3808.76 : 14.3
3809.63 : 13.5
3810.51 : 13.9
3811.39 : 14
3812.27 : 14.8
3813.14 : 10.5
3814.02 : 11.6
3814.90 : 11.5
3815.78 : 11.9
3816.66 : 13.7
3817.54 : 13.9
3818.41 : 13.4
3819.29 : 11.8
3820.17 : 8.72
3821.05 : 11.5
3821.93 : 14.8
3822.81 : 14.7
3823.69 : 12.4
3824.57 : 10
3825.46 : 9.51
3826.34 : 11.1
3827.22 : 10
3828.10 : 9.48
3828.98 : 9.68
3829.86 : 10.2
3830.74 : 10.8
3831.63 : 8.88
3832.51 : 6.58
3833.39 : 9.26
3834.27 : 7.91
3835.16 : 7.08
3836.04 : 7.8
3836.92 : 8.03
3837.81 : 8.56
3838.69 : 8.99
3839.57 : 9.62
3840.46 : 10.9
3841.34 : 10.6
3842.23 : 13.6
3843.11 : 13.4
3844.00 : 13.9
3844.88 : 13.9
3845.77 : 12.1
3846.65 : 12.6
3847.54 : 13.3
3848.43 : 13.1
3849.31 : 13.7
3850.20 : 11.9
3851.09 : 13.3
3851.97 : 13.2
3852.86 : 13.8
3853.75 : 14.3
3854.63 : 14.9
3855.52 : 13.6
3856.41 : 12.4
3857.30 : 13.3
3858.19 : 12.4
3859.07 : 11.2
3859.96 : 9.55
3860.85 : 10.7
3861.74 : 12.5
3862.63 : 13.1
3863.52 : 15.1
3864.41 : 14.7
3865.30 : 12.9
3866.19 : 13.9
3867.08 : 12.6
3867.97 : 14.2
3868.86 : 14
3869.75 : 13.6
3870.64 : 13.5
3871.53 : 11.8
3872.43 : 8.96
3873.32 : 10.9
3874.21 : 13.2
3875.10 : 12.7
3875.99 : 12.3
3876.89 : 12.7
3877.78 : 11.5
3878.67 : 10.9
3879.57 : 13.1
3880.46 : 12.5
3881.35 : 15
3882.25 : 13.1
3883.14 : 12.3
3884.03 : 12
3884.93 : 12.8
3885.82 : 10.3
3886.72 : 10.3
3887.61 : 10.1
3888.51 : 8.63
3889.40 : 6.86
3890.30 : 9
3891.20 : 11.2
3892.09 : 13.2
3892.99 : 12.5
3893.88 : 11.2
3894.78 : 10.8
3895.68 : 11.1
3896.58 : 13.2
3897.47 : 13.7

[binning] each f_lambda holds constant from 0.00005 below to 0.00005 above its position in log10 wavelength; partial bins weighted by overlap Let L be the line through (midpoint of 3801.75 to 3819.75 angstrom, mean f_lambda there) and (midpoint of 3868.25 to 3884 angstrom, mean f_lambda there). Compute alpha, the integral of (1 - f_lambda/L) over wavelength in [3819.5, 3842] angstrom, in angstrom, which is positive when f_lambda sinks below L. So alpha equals 5.1 angstrom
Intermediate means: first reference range 13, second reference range 12.5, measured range 9.93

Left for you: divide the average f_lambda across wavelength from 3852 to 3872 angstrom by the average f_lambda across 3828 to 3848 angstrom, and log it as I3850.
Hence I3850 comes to 1.27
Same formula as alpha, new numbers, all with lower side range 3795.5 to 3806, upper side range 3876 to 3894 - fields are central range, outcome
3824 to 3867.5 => -0.4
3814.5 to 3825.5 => -0.8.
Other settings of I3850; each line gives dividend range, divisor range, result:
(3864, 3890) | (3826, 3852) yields 1.13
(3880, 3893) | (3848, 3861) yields 0.88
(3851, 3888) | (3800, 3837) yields 1.09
